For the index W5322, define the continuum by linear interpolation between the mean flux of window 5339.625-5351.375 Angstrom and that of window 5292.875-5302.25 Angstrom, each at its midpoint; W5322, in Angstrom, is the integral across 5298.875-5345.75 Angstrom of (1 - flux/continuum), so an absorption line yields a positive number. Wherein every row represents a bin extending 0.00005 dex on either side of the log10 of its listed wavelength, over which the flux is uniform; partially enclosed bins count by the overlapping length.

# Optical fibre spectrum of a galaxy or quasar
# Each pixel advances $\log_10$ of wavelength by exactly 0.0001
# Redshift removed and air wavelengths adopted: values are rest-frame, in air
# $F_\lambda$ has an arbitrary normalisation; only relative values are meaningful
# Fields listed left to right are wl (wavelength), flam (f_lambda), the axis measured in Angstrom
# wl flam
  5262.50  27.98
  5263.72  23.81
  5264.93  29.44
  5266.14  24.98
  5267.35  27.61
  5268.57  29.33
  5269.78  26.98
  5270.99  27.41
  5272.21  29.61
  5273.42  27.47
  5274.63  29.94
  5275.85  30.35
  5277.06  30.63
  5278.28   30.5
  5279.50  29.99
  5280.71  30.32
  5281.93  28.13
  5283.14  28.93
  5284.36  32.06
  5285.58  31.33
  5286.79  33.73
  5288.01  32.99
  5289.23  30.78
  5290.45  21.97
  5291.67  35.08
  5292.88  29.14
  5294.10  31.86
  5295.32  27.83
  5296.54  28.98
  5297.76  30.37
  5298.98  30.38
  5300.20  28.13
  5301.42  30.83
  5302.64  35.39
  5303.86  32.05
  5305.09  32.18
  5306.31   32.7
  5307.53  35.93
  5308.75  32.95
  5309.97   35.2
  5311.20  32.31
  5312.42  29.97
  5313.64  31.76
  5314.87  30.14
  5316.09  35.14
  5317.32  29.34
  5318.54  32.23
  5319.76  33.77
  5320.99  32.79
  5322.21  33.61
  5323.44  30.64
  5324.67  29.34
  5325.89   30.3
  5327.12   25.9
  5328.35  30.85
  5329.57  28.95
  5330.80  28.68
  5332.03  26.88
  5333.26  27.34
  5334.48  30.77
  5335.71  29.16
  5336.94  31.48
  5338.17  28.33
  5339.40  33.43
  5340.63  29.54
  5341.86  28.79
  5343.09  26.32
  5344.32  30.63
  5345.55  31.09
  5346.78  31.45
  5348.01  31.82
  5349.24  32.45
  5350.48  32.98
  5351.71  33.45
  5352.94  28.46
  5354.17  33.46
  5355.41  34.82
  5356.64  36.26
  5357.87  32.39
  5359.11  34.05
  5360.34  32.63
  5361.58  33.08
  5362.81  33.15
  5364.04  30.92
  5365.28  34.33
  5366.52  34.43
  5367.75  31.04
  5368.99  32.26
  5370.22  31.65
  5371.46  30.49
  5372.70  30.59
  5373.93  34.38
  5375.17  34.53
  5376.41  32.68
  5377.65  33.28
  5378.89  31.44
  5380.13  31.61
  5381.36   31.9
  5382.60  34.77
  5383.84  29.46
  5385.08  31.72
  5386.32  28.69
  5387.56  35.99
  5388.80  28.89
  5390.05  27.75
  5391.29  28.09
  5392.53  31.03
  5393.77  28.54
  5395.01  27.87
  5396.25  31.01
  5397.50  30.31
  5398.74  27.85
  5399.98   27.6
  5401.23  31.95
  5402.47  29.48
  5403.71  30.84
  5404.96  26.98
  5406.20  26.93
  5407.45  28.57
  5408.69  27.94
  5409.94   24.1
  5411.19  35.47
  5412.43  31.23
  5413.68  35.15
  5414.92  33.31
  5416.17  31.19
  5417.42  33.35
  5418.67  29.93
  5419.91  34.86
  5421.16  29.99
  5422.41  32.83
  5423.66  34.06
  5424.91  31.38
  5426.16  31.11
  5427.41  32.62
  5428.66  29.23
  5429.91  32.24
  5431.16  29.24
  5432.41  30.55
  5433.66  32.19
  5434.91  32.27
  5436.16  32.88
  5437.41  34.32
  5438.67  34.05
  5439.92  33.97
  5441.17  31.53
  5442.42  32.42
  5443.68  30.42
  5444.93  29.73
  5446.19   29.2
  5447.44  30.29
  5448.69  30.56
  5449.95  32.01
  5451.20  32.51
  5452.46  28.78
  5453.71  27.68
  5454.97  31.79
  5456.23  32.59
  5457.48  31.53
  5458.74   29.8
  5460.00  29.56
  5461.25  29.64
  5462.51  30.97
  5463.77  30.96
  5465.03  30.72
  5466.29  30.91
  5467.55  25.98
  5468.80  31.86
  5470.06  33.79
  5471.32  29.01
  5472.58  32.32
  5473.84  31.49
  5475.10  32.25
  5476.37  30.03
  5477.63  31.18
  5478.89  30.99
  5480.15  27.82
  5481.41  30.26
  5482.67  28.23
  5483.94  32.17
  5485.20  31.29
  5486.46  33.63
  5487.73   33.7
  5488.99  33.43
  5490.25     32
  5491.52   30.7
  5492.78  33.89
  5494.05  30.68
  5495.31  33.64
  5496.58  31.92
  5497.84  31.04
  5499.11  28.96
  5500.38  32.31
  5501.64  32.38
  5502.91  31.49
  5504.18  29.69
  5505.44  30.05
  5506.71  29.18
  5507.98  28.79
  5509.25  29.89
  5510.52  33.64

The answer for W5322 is -0.95 Angstrom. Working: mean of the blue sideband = 29.9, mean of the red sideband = 30.7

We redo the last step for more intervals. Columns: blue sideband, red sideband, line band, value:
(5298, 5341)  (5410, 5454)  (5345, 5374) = -1.1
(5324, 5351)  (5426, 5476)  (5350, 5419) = -2.3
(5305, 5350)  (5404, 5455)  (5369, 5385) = -0.6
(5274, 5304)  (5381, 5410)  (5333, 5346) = 0.1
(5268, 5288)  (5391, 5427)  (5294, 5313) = -1.1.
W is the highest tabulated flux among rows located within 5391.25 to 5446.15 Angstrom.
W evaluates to 35.47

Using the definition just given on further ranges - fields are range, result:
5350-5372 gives 36.26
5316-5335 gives 35.14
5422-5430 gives 34.06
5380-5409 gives 35.99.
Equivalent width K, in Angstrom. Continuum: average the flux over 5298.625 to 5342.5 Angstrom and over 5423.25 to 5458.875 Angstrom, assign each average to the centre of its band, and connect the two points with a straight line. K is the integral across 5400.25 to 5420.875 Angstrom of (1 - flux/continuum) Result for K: 0.4 Angstrom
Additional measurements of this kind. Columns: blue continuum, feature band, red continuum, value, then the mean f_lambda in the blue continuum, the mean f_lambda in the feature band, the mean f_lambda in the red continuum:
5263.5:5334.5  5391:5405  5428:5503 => 0.7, 30.3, 29.4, 31.2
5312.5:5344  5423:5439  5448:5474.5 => -0.7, 30.2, 32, 30.7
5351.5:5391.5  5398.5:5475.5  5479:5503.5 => 2.1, 32.2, 31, 31.5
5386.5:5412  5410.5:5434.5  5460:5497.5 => -1.8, 29.4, 32.1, 31.2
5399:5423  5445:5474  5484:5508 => 0.5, 30.6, 30.6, 31.6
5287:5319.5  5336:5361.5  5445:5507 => -0.3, 31.4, 31.7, 31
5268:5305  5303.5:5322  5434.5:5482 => -1.4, 30.1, 32.6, 31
